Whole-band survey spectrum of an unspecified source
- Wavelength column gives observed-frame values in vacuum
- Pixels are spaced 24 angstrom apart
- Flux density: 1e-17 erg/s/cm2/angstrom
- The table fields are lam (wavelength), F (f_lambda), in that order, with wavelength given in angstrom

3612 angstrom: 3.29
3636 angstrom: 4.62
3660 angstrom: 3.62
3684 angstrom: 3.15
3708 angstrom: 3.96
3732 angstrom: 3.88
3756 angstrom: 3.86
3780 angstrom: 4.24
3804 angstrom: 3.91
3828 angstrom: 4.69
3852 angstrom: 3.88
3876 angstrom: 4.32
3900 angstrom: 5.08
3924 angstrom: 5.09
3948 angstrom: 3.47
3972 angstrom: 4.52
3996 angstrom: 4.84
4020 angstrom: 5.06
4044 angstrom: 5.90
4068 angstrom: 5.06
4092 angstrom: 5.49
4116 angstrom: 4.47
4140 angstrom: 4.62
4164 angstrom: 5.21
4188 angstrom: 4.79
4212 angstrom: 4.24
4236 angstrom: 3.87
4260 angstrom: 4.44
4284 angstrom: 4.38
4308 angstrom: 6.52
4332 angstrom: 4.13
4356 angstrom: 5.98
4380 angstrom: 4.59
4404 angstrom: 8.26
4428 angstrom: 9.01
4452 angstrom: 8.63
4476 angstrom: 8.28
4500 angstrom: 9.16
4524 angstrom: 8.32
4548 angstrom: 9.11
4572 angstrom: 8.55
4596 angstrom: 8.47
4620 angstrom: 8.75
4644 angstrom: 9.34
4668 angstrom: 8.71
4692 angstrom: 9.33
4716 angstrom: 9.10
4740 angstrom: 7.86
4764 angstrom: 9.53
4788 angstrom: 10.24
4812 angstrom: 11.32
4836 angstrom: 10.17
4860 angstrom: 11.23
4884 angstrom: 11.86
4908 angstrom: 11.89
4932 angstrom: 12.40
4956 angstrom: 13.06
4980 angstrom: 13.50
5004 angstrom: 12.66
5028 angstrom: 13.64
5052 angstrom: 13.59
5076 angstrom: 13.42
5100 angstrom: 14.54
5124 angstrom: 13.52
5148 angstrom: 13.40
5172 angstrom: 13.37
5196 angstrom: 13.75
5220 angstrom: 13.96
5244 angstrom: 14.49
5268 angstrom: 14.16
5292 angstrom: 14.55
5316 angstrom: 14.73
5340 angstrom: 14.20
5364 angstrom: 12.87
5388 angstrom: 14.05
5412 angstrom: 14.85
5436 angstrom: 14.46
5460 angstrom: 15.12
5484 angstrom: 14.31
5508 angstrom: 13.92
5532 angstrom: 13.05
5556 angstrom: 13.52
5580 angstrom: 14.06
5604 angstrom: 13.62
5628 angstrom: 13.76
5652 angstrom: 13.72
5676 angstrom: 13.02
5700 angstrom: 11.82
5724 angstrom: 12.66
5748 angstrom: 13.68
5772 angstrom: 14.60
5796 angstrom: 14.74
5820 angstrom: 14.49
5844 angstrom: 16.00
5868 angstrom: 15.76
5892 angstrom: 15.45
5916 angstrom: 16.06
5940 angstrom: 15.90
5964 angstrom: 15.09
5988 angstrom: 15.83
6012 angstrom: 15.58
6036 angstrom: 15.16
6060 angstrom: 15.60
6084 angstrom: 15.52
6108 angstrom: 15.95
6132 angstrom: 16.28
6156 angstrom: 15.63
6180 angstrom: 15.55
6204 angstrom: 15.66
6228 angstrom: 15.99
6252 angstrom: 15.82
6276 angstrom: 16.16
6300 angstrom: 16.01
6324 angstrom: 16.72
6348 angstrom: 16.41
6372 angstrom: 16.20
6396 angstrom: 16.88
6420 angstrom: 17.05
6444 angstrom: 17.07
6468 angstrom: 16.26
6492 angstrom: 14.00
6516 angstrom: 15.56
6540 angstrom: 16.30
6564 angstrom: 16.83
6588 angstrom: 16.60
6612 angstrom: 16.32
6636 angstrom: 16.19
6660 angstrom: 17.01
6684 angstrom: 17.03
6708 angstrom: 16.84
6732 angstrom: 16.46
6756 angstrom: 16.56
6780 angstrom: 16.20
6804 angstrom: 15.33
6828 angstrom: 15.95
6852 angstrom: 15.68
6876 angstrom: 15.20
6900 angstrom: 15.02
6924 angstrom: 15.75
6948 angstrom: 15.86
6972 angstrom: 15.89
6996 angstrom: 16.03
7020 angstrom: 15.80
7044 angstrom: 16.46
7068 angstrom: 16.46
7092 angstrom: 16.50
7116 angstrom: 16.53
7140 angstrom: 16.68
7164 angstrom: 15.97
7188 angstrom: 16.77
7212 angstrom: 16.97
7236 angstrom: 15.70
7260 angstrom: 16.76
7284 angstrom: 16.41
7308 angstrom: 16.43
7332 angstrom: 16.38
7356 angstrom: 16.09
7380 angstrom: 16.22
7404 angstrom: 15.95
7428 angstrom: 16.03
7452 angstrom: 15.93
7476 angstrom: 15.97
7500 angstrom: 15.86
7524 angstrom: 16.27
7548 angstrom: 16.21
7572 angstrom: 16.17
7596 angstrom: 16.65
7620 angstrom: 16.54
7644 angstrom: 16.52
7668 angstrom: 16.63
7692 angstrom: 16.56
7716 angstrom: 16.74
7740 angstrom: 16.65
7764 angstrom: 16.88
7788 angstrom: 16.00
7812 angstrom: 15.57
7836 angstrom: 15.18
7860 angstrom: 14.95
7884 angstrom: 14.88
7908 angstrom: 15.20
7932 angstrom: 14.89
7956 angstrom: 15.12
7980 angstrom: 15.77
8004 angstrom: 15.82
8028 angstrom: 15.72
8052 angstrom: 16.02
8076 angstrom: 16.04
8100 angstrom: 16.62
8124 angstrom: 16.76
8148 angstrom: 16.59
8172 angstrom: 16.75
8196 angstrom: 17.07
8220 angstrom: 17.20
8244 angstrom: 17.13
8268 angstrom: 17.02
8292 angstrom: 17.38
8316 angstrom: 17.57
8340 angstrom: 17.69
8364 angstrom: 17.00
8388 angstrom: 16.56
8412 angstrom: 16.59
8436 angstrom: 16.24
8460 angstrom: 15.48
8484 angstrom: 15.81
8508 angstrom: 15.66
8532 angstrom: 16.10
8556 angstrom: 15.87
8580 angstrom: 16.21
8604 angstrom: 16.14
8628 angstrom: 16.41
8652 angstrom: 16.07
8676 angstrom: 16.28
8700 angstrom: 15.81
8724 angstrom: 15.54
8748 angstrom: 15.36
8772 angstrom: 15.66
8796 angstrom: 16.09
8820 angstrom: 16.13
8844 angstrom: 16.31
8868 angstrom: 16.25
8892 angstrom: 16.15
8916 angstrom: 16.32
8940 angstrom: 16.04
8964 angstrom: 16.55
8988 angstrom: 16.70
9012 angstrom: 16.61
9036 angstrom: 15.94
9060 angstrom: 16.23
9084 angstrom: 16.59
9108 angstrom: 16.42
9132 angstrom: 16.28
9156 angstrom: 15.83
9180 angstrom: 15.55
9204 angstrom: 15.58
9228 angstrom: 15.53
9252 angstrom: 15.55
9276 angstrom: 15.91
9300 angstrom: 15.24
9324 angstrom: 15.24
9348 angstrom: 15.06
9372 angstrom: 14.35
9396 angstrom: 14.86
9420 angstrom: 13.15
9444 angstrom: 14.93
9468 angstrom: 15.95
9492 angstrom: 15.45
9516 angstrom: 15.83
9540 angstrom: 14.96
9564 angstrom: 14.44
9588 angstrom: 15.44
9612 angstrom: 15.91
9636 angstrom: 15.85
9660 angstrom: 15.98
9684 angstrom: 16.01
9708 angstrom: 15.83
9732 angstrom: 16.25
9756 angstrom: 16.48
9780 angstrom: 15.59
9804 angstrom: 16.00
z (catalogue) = 0.10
